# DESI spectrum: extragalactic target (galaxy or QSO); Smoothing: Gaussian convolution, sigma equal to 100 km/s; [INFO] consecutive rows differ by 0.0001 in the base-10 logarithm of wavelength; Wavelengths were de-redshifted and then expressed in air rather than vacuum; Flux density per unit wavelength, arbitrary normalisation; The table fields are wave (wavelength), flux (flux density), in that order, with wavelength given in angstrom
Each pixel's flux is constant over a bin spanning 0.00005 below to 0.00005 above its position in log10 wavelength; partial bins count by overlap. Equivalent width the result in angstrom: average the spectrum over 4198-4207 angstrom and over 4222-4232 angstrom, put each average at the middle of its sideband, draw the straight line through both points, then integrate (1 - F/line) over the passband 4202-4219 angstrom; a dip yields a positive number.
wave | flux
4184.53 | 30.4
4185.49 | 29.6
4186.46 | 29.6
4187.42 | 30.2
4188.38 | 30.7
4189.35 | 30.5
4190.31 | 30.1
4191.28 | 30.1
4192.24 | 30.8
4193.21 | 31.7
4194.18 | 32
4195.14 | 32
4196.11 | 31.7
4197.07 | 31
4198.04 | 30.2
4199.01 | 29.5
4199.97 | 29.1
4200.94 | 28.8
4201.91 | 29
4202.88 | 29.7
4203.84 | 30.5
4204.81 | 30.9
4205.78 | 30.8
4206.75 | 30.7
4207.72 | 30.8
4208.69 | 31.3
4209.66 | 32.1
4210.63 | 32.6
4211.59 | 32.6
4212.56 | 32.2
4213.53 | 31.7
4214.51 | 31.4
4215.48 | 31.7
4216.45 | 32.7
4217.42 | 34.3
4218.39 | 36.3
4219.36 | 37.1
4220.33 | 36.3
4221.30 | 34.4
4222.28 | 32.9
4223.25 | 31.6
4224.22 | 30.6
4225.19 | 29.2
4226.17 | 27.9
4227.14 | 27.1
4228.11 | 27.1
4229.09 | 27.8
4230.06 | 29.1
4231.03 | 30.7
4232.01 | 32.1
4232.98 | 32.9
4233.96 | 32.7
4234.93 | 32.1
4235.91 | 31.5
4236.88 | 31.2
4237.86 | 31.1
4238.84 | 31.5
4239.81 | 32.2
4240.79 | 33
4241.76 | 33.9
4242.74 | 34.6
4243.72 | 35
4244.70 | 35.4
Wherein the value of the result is -1.2 angstrom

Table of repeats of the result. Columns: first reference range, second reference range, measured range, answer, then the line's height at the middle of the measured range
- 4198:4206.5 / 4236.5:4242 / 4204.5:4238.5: -0.7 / 31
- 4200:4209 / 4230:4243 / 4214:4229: -0.4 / 31.2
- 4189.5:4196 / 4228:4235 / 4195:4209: 0.3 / 31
